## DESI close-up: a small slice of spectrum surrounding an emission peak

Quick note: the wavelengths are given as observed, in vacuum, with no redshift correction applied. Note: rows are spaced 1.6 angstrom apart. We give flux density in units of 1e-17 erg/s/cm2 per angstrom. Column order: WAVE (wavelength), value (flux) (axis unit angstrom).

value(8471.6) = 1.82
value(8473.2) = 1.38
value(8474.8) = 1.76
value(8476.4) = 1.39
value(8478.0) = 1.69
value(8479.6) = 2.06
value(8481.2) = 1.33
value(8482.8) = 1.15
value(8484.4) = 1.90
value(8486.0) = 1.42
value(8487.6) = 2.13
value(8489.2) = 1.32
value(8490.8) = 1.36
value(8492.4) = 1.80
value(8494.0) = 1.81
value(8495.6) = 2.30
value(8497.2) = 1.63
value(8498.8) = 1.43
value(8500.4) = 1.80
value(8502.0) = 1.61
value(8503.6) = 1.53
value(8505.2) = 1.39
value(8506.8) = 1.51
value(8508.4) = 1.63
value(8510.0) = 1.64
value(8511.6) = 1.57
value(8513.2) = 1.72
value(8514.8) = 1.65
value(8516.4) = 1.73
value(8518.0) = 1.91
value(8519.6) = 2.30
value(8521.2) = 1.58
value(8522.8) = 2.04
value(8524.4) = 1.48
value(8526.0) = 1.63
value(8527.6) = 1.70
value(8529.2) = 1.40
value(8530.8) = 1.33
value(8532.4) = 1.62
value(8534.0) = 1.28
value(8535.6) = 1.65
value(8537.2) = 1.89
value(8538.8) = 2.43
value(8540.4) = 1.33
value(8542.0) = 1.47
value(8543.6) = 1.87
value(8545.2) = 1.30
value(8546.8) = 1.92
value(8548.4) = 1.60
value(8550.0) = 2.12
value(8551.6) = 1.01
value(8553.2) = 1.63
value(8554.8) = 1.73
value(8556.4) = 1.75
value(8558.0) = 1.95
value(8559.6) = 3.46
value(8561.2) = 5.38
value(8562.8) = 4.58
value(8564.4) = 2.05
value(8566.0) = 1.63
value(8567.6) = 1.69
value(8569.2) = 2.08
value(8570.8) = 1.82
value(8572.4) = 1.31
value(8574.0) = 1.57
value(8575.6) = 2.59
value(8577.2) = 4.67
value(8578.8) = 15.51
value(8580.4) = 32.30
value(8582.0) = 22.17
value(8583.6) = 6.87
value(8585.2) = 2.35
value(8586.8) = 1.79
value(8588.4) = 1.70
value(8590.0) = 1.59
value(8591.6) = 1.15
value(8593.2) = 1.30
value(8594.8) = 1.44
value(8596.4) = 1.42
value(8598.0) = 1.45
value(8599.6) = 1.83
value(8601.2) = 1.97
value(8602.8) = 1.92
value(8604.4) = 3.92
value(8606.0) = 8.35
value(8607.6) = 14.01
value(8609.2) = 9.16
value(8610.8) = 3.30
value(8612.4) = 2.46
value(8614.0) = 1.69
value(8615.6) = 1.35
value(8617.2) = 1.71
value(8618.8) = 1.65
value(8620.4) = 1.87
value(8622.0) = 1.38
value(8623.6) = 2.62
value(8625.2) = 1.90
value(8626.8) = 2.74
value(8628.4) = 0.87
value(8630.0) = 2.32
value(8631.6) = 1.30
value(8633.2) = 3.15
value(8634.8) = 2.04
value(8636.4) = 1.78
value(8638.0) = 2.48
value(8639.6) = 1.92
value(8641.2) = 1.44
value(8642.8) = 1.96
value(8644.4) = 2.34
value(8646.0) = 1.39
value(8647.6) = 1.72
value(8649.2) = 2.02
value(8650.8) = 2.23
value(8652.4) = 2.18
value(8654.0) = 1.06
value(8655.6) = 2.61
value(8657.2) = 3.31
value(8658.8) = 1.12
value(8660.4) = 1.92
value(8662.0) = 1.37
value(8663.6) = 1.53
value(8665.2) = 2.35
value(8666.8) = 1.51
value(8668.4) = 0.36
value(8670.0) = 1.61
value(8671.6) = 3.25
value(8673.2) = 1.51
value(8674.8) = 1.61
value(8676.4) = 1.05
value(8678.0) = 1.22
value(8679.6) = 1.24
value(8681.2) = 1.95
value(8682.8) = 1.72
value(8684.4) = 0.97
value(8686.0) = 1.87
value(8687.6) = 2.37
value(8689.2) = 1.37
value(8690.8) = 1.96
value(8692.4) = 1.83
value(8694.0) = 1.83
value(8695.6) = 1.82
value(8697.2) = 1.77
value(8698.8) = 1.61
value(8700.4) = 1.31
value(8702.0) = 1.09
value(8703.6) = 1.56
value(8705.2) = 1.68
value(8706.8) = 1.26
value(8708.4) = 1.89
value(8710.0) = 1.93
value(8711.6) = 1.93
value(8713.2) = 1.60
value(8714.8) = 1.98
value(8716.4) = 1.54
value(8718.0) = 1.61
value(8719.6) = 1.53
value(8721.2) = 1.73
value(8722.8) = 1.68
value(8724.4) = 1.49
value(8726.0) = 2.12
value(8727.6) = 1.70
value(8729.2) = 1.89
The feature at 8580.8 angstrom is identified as H-alpha 6563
